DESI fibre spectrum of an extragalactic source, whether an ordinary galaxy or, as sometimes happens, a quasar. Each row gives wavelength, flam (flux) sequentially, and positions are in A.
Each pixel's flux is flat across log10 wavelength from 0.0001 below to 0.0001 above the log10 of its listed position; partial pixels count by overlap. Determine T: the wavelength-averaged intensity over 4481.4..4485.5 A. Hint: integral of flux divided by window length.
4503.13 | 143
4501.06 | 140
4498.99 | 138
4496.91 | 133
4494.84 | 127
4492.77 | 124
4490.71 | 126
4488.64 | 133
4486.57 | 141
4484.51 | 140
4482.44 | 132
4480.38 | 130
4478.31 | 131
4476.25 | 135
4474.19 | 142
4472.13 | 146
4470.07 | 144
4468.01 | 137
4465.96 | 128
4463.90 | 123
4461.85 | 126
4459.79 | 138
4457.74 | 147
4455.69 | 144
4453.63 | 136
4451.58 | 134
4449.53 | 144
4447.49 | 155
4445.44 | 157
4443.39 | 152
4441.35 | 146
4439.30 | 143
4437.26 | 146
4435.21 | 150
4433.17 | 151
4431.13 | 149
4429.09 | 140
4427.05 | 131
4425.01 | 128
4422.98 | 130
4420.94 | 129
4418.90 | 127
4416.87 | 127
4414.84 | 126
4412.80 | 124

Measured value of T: 136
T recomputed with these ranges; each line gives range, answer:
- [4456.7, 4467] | 133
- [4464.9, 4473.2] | 139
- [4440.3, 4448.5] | 152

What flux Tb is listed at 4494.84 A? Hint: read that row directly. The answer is 127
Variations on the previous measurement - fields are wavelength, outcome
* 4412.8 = 124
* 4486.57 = 141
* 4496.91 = 133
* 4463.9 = 123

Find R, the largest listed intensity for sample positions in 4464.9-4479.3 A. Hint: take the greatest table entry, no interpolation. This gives 146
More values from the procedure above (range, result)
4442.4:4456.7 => 157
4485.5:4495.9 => 141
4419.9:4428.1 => 131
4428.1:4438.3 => 151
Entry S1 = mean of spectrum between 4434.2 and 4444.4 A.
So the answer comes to 147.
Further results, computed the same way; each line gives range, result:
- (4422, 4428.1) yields 130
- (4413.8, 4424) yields 128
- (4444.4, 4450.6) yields 152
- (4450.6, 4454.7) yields 135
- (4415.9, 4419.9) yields 127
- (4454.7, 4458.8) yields 146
